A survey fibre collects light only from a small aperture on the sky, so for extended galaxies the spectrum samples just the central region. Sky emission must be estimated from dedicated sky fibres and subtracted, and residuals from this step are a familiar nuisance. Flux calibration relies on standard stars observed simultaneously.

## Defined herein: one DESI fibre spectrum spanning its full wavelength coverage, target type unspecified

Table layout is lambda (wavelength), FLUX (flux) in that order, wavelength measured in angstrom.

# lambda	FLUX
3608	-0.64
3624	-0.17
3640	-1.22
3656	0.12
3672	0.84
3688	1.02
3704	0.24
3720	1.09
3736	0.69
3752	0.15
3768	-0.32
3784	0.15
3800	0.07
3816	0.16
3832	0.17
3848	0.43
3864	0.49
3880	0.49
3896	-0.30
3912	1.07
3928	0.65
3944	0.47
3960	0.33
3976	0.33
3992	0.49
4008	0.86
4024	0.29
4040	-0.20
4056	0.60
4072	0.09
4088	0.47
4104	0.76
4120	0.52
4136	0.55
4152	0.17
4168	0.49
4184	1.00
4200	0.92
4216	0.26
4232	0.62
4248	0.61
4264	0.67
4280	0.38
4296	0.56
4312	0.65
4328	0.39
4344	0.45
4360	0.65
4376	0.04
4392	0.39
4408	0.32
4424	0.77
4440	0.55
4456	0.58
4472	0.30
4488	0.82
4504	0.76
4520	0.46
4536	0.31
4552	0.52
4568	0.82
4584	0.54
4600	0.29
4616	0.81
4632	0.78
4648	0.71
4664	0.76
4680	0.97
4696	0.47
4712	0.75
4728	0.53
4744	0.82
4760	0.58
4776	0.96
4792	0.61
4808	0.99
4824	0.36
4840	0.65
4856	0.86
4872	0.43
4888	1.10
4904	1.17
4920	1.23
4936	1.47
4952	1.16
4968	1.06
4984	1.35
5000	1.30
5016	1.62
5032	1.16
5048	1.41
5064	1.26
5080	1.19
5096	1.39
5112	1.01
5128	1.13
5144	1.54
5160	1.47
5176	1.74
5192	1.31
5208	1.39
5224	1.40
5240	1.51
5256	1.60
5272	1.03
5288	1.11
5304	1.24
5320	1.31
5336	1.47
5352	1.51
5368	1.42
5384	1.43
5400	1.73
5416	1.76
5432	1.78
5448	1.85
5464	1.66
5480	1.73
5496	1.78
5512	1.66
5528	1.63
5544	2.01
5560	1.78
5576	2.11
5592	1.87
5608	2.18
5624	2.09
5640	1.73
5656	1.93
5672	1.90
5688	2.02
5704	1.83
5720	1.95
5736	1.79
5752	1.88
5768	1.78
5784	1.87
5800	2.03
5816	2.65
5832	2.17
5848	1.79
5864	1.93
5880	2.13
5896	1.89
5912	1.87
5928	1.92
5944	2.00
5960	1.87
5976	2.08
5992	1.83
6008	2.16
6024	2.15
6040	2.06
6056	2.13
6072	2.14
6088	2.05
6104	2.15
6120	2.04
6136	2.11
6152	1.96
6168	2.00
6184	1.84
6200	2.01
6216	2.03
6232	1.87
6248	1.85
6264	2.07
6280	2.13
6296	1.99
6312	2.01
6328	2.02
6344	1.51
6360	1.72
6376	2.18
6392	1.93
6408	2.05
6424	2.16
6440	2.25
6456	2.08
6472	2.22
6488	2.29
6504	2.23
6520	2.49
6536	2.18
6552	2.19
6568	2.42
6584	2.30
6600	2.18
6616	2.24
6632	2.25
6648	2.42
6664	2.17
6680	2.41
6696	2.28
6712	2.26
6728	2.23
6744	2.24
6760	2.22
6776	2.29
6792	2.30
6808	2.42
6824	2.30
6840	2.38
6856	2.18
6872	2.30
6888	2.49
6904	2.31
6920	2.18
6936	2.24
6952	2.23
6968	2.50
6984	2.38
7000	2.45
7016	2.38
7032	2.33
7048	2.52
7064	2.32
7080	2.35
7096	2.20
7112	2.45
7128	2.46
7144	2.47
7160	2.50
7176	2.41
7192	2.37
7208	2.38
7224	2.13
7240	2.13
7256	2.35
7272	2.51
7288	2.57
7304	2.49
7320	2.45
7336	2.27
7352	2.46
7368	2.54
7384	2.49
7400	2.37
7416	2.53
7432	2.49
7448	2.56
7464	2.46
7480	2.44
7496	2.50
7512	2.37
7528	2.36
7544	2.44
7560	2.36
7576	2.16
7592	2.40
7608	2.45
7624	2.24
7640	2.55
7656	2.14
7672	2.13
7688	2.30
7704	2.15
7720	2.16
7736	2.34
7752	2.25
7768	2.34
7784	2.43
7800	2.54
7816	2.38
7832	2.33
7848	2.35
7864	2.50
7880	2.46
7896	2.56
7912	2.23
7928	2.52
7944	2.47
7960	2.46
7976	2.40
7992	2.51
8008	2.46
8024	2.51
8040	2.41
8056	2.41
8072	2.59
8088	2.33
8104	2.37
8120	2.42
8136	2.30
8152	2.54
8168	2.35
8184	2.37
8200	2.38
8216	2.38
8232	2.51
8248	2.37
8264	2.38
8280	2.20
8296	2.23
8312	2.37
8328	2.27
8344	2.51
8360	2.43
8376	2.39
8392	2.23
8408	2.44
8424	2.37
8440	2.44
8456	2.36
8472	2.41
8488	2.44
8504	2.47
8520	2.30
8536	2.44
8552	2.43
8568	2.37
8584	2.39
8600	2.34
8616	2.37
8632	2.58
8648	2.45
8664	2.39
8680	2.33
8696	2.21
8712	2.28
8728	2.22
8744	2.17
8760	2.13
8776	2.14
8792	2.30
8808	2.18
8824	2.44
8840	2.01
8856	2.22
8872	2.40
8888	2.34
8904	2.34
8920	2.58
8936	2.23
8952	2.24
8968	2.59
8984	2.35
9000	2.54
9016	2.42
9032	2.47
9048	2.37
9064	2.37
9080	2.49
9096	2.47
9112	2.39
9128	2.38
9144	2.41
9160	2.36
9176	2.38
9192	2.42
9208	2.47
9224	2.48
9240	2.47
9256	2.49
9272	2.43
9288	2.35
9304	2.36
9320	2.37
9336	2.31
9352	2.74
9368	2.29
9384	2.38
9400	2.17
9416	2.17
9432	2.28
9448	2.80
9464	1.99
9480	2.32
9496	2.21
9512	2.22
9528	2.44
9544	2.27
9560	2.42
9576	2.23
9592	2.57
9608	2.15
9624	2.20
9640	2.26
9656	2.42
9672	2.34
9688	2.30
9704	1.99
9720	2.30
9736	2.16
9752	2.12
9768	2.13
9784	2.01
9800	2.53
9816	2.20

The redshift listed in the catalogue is 0.226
